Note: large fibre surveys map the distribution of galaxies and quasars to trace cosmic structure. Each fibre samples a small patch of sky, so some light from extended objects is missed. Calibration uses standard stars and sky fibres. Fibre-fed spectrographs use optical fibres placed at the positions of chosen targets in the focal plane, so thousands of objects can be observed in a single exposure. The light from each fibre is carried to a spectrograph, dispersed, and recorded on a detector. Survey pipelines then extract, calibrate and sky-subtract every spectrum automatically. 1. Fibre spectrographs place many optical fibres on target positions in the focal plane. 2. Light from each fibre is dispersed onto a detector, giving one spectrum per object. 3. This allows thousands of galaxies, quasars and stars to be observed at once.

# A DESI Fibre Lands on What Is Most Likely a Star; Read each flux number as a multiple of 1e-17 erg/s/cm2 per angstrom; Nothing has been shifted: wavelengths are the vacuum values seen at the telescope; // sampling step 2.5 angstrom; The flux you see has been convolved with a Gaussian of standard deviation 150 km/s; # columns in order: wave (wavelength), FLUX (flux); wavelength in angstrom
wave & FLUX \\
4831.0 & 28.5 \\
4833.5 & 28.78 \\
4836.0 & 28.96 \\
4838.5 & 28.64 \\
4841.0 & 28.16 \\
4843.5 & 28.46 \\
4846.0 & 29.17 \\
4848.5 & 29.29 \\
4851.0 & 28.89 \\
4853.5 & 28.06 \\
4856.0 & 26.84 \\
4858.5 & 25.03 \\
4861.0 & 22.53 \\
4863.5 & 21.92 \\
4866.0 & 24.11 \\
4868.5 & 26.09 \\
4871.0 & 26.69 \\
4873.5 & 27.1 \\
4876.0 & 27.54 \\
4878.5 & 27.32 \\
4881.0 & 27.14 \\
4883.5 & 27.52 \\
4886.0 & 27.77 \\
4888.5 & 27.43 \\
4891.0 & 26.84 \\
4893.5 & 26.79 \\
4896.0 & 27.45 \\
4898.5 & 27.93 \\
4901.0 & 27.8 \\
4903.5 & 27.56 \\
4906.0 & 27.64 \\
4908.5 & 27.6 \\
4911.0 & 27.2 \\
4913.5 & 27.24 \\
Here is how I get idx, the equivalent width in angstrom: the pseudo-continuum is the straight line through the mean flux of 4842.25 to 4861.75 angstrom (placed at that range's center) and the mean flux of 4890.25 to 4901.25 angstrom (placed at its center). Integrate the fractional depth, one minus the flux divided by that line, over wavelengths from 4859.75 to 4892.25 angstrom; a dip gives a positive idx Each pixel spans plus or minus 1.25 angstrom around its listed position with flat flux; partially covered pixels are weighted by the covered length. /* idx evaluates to 1.45 angstrom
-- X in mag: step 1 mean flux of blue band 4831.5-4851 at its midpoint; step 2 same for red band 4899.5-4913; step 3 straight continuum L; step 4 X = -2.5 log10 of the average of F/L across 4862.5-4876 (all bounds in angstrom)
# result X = 0.11 mag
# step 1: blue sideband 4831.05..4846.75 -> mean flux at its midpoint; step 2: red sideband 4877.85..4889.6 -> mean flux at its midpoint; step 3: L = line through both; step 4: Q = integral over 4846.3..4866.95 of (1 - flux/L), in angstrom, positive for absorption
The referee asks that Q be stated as 1.6 angstrom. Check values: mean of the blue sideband 28.7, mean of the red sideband 27.4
